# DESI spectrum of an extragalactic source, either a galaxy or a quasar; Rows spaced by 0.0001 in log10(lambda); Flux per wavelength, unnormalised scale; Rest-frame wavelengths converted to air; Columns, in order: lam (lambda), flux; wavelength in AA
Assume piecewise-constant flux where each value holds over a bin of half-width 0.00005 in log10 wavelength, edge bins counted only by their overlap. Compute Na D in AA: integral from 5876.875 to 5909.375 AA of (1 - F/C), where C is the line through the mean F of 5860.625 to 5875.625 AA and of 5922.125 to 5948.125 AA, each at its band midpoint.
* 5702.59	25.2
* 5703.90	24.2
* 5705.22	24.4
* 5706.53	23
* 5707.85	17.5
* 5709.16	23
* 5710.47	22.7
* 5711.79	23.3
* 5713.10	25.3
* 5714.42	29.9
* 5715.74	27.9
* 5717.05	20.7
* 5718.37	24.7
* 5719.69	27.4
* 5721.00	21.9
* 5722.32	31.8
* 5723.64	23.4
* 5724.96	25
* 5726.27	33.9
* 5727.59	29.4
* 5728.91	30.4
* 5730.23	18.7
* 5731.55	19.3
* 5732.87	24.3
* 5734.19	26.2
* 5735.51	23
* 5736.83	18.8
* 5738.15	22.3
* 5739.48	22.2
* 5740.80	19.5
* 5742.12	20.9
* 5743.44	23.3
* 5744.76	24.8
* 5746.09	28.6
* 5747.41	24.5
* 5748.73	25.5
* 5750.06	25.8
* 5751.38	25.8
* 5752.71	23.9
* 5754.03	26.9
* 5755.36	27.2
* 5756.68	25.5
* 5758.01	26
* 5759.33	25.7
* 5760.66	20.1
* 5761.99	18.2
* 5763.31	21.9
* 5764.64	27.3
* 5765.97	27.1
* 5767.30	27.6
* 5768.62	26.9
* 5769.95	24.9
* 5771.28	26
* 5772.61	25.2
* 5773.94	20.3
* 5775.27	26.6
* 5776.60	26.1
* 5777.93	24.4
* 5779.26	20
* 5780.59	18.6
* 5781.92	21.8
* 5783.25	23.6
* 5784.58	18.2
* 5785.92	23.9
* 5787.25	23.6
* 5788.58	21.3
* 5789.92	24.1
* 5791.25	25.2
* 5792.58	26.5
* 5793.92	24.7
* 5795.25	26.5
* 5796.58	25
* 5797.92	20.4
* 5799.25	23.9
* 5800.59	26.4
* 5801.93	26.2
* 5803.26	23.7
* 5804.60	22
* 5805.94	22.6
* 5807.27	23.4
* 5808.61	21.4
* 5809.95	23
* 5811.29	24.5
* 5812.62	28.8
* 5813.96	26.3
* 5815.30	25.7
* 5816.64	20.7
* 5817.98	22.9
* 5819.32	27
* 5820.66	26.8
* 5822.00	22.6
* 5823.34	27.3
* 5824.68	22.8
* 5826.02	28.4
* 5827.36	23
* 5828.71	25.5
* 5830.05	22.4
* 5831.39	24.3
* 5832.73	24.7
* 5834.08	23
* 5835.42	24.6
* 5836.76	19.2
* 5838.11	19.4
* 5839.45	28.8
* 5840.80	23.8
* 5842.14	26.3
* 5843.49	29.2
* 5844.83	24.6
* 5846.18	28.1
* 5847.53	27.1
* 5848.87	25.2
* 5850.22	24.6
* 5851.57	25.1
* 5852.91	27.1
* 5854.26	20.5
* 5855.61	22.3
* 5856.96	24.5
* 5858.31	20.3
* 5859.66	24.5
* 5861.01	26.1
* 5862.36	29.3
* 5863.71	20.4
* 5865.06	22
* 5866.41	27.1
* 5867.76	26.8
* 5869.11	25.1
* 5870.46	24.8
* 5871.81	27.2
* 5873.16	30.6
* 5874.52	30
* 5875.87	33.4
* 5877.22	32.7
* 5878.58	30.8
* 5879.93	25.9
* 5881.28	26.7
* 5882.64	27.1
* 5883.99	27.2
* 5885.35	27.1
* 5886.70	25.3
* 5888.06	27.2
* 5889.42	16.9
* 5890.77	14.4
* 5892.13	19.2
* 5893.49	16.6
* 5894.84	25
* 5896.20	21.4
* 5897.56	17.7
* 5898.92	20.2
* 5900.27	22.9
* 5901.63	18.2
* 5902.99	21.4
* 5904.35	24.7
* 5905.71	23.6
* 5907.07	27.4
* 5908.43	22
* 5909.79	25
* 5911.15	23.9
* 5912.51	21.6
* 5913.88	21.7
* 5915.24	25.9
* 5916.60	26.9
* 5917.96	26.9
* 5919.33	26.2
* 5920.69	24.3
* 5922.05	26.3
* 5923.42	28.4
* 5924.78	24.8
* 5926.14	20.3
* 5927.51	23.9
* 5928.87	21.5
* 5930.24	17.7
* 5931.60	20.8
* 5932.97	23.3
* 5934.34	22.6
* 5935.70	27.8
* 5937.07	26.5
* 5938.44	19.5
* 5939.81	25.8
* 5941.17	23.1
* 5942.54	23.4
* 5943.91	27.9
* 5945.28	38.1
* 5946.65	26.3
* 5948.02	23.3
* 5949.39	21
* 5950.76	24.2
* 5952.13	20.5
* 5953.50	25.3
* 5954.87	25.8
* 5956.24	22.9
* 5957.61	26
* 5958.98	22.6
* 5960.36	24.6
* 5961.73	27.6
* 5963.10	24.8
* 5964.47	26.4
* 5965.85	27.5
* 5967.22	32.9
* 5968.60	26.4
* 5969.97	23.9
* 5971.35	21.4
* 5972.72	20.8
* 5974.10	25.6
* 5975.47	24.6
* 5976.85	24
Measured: 3.1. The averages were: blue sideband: 26.5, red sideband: 24.5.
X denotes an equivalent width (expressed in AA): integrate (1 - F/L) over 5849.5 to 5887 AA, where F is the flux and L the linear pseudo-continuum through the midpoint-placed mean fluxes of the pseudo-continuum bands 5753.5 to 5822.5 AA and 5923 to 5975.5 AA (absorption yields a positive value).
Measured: -2.9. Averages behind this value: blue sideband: 24.1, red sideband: 24.6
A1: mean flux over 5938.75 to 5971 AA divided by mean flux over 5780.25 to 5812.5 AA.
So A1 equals 1.09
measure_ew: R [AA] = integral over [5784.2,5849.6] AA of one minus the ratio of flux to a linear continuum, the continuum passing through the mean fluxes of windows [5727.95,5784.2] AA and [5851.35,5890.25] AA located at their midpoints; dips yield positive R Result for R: 1.6 AA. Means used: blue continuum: 23.9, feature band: 24.4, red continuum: 26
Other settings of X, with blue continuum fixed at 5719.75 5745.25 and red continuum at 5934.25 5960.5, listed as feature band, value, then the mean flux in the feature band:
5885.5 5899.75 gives 2.35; 20.7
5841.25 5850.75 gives -0.70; 26.4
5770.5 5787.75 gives 1.01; 22.9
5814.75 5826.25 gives -0.12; 24.8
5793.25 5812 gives 0.47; 23.9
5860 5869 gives -0.21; 25.2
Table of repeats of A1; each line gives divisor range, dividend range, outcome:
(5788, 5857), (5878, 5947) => 0.98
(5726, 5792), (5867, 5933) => 1.01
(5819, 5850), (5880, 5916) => 0.91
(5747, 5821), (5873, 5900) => 1.02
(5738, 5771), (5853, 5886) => 1.07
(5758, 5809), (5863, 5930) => 1.03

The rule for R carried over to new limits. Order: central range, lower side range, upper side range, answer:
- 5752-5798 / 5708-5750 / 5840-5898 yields 1.17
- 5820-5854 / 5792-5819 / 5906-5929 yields -0.77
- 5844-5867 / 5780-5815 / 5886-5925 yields -1.34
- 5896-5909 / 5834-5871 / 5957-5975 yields 1.57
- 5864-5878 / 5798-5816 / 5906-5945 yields -2.02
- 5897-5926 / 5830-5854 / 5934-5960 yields 1.30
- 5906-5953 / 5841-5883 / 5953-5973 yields 2.35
